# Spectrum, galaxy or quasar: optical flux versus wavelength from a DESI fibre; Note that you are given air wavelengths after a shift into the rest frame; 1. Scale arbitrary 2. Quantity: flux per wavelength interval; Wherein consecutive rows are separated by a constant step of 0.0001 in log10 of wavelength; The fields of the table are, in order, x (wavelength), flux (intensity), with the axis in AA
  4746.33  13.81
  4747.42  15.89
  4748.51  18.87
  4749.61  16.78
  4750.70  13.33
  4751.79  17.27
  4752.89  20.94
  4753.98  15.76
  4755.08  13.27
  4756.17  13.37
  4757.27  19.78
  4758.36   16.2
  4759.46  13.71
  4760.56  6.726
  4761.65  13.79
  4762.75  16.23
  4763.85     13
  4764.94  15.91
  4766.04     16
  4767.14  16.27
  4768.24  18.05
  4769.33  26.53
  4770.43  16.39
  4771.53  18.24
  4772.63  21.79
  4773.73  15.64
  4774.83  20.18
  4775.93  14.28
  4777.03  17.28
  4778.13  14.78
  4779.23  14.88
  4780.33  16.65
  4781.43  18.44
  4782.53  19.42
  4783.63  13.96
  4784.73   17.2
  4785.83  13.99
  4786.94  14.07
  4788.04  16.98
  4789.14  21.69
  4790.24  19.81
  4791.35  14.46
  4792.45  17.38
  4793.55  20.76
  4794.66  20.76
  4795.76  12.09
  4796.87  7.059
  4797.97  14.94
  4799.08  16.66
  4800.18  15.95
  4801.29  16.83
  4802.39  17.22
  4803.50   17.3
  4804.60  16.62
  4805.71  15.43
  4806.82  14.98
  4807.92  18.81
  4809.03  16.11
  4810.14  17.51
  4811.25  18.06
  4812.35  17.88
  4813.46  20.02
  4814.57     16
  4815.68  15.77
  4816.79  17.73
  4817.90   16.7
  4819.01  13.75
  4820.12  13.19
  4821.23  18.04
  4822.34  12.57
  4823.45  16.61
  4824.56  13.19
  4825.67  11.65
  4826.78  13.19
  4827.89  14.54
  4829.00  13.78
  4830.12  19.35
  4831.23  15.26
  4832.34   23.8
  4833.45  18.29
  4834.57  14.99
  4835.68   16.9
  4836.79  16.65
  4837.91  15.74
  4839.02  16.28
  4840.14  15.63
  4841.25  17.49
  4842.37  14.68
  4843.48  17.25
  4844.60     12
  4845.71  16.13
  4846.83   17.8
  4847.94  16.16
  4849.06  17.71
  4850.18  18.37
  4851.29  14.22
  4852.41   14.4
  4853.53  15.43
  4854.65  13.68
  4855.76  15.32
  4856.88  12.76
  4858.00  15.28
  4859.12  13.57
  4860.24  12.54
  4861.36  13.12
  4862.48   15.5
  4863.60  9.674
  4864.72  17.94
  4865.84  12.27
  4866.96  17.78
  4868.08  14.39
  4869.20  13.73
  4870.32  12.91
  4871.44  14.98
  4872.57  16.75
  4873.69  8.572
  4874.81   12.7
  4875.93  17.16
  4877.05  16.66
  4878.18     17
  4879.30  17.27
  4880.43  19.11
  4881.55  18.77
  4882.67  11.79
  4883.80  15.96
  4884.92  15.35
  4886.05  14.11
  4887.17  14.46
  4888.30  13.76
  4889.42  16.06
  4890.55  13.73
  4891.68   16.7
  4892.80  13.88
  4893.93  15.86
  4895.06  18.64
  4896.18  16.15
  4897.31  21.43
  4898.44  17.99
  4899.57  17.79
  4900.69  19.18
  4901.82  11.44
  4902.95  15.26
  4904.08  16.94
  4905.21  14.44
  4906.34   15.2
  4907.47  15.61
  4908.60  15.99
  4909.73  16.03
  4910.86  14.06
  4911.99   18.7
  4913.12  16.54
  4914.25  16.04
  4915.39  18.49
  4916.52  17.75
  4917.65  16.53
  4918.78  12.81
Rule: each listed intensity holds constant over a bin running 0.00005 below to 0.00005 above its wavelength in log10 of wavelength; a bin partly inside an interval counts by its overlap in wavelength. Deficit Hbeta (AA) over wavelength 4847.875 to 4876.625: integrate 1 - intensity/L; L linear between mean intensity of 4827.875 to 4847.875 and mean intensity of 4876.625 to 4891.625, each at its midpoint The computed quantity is 2.9 AA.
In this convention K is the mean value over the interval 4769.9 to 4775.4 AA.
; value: 18.4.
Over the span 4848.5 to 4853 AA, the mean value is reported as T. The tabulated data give 16.2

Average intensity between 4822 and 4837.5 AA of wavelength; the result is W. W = 15.8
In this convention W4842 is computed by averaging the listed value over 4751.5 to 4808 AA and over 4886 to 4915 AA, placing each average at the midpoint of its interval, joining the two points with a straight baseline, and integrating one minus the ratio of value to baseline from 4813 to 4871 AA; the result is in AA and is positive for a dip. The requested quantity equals 2.96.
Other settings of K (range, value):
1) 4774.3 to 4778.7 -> 16.6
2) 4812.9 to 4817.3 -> 17.4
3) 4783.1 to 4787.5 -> 14.8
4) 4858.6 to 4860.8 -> 13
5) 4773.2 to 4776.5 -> 16.7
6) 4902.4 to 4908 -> 15.5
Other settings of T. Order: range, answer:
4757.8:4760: 15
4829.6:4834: 19.2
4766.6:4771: 19.3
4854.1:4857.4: 14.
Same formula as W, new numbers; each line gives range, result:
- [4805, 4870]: 15.6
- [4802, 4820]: 16.8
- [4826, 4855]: 16.1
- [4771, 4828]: 16.3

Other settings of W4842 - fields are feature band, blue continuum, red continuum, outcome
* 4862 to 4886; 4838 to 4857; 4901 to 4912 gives 0.7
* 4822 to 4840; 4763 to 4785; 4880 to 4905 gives 0.9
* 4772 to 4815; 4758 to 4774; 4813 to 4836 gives -1.7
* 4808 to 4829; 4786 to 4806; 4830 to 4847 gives 1.1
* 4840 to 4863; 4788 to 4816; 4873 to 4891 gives 0.9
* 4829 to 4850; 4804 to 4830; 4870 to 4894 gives -1.5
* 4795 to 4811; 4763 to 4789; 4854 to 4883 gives 0.7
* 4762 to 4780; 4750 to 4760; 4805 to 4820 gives -1.1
